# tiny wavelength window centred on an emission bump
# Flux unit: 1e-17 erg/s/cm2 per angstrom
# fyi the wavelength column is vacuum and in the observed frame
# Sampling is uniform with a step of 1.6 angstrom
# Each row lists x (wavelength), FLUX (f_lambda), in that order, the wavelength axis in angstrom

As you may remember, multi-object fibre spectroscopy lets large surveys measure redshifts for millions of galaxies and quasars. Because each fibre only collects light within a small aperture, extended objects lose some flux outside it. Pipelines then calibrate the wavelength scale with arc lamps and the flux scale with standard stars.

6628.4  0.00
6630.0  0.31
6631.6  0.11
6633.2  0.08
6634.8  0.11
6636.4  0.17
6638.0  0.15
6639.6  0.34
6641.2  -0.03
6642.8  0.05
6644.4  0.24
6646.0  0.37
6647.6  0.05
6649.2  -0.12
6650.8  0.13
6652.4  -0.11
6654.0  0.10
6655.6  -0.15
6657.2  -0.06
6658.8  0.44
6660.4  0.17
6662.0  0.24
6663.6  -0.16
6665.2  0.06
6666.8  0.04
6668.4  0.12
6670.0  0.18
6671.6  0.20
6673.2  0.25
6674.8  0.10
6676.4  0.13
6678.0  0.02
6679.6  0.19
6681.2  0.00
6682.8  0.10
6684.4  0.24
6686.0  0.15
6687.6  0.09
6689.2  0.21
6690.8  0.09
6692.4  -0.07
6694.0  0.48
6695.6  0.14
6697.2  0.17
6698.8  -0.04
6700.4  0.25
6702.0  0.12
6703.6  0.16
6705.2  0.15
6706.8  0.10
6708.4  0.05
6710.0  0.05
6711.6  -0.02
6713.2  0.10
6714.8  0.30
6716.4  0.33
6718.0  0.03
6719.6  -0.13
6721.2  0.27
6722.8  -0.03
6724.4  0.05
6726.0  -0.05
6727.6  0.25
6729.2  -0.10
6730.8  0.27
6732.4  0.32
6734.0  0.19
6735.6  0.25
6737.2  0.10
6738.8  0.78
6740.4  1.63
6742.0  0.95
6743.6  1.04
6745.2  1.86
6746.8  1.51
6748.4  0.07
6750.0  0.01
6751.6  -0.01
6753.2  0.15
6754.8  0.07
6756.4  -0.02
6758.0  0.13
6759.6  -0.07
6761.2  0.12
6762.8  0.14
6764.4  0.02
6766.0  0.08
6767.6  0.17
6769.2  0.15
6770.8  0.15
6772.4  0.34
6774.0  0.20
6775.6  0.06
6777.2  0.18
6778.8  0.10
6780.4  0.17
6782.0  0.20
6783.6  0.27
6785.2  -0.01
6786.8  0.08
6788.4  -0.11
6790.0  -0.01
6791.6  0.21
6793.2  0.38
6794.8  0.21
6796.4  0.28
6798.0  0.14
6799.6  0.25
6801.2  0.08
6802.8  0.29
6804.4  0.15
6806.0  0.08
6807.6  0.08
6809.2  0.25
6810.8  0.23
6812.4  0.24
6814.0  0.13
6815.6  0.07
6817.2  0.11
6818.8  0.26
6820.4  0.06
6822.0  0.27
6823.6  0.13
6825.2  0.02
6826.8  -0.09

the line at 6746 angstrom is [O II] 3727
